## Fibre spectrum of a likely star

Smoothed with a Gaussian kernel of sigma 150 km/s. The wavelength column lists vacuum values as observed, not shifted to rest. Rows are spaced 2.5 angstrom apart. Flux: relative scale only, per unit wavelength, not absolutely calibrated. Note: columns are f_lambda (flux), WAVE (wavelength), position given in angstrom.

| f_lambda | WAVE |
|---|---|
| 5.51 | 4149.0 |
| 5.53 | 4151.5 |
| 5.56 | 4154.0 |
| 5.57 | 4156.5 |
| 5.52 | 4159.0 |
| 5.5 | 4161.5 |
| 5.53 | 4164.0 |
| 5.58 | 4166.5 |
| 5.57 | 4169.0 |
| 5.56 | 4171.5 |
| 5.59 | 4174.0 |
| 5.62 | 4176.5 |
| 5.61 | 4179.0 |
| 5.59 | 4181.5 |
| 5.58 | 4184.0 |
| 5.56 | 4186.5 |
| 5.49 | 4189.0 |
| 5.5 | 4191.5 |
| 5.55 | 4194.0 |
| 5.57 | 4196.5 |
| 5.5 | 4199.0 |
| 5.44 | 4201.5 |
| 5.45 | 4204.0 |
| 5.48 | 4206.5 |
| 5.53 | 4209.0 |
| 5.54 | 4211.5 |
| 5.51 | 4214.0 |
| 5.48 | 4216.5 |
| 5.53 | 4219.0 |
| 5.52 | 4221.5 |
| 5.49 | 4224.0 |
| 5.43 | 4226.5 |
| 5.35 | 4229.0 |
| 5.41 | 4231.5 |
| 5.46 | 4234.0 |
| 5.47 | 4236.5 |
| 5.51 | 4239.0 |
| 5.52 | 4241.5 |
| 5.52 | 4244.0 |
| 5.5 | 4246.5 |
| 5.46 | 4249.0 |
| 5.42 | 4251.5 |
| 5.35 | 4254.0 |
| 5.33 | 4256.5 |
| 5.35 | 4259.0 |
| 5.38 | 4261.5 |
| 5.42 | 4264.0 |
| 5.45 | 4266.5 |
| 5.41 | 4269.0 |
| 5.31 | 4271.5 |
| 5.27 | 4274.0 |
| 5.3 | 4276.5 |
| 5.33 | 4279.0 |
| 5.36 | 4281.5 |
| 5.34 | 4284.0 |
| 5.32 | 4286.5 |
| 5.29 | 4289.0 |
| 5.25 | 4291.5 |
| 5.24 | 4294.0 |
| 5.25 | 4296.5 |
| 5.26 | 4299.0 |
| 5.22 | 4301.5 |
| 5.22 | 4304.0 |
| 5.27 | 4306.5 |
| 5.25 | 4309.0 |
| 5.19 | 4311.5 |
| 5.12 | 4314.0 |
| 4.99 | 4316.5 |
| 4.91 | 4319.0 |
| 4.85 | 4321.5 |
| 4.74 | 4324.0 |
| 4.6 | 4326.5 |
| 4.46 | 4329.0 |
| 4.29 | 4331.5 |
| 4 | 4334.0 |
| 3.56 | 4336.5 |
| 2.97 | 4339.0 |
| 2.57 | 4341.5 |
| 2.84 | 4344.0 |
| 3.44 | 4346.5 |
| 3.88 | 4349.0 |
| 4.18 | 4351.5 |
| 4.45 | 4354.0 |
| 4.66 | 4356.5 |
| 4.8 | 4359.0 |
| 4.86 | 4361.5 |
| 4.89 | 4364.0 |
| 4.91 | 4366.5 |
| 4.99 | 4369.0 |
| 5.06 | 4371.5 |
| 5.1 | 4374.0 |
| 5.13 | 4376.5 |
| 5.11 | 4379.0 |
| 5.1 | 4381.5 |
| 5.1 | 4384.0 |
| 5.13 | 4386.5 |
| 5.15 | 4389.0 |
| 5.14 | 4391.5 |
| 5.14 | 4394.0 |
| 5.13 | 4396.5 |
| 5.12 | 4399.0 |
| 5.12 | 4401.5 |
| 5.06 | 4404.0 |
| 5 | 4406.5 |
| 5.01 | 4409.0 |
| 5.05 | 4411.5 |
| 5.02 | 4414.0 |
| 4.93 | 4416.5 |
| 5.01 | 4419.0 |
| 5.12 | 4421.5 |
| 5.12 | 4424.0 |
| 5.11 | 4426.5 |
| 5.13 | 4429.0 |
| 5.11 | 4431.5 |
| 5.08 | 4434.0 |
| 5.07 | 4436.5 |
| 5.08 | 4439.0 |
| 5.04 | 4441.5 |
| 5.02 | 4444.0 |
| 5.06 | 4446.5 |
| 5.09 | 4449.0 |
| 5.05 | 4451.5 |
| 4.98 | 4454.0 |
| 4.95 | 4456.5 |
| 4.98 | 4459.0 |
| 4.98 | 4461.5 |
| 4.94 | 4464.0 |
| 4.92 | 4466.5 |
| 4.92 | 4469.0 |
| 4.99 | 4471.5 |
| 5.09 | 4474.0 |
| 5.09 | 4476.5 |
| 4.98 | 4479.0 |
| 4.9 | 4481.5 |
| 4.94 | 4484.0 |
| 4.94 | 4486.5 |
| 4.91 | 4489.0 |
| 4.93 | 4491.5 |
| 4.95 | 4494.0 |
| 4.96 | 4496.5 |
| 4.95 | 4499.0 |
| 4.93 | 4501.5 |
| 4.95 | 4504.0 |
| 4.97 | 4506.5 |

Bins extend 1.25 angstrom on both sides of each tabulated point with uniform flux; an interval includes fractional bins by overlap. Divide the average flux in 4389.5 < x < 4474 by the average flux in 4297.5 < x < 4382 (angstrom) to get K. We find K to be 1.10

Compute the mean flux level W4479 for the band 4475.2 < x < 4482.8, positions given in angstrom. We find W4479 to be 4.99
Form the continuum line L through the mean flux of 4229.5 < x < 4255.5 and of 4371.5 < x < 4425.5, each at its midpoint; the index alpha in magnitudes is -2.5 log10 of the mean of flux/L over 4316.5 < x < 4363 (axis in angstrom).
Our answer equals 0.25 mag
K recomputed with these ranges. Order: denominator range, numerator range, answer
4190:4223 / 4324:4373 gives 0.76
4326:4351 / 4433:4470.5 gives 1.37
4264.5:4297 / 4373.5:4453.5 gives 0.95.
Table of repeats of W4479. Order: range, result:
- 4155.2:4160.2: 5.55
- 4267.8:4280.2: 5.32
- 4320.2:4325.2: 4.8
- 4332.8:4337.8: 3.77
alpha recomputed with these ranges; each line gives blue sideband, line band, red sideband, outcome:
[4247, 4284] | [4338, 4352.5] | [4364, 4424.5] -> 0.49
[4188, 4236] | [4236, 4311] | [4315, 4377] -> -0.08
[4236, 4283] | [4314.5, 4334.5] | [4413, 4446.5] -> 0.14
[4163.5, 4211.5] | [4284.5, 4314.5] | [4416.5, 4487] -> 0.02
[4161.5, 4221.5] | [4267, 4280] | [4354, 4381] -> -0.02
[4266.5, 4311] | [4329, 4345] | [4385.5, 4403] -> 0.44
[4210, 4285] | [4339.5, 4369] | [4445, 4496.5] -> 0.25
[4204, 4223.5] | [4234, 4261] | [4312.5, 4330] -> -0.03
